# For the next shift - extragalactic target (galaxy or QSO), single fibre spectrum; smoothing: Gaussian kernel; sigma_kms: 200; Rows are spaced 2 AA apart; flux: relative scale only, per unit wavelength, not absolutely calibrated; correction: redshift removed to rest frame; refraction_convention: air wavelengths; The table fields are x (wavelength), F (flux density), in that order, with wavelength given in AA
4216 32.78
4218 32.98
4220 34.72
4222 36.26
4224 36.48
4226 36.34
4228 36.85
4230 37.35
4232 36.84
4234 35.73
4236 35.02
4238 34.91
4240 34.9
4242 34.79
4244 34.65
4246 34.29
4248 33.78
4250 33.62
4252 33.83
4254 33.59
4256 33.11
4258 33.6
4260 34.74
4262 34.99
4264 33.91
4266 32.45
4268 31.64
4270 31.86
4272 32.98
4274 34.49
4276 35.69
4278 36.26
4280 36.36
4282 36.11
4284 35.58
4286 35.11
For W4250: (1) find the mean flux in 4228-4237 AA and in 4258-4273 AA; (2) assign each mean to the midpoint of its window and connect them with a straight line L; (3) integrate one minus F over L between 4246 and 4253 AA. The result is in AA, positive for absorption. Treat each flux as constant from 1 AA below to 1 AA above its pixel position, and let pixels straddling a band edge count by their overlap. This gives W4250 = 0.2 AA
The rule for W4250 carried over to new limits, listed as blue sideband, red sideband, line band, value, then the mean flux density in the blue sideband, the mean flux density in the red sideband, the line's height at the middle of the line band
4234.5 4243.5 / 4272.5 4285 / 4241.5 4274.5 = 1.5 AA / 34.9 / 35.6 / 35.3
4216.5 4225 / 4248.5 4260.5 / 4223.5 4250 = -0.8 AA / 35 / 33.7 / 34.4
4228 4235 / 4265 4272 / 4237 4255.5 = 0.3 AA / 36.7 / 32.1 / 34.9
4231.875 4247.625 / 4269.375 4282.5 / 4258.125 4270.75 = 0.6 AA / 35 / 34.9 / 34.9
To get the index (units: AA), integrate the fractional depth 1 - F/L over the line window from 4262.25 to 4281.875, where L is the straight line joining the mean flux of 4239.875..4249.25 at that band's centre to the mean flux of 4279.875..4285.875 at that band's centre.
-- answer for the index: 0.7 AA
